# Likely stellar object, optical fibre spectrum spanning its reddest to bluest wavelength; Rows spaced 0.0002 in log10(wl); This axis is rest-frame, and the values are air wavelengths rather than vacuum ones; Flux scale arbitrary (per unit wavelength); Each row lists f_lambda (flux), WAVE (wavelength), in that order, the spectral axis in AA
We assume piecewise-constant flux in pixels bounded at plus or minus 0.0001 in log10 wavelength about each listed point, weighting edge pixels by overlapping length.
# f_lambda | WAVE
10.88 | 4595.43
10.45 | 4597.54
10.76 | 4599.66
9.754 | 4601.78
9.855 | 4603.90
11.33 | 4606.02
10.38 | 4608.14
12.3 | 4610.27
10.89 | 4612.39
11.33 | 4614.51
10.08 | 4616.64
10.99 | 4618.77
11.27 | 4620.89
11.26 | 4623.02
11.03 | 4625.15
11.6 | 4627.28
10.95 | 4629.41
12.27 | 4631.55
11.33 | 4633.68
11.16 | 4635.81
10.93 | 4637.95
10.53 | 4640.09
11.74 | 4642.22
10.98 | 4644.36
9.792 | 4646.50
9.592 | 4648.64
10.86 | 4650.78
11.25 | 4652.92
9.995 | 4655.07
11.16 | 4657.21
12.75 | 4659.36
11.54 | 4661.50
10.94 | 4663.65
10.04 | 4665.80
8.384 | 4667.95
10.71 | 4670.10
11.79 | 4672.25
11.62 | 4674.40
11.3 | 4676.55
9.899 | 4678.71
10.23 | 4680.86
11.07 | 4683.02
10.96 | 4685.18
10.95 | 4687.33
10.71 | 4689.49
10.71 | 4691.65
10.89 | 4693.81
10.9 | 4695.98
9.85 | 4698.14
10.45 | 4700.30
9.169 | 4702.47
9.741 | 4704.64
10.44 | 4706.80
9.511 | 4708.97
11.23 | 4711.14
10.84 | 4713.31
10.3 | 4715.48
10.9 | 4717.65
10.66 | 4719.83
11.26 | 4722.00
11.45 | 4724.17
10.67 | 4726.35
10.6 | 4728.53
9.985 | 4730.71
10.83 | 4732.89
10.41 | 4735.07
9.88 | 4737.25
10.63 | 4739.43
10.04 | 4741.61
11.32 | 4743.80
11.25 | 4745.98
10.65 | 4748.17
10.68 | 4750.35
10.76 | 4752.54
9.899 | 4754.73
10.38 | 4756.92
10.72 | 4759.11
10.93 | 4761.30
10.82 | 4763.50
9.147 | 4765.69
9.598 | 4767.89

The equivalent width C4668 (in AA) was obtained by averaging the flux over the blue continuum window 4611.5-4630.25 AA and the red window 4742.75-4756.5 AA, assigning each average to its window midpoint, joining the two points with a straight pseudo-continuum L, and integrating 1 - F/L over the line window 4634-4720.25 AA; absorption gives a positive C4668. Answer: 1.97 AA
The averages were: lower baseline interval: 11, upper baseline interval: 10.7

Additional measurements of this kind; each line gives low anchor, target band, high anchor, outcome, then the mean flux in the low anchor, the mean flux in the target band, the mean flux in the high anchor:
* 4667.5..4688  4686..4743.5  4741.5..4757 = 1.1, 10.8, 10.5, 10.7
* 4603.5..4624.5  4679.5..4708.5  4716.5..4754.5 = 1.0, 11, 10.4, 10.7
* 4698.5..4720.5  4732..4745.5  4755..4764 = -0.1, 10.3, 10.6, 10.6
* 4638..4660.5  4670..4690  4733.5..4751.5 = -0.3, 10.9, 10.9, 10.6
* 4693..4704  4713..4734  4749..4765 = -0.8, 10.2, 10.7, 10.6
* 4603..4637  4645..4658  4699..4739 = 0.6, 11.1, 10.4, 10.5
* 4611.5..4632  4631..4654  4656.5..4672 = 0.1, 11.1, 10.9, 10.8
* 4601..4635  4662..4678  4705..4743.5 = 0.2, 11.1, 10.7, 10.6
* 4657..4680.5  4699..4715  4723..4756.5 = 0.8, 10.9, 10.2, 10.6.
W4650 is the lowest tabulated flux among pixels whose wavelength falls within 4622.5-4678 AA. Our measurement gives 8.384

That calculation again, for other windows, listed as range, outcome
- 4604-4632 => 10.08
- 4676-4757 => 9.169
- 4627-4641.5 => 10.53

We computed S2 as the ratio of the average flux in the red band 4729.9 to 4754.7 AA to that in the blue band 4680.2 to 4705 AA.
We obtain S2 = 1.01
